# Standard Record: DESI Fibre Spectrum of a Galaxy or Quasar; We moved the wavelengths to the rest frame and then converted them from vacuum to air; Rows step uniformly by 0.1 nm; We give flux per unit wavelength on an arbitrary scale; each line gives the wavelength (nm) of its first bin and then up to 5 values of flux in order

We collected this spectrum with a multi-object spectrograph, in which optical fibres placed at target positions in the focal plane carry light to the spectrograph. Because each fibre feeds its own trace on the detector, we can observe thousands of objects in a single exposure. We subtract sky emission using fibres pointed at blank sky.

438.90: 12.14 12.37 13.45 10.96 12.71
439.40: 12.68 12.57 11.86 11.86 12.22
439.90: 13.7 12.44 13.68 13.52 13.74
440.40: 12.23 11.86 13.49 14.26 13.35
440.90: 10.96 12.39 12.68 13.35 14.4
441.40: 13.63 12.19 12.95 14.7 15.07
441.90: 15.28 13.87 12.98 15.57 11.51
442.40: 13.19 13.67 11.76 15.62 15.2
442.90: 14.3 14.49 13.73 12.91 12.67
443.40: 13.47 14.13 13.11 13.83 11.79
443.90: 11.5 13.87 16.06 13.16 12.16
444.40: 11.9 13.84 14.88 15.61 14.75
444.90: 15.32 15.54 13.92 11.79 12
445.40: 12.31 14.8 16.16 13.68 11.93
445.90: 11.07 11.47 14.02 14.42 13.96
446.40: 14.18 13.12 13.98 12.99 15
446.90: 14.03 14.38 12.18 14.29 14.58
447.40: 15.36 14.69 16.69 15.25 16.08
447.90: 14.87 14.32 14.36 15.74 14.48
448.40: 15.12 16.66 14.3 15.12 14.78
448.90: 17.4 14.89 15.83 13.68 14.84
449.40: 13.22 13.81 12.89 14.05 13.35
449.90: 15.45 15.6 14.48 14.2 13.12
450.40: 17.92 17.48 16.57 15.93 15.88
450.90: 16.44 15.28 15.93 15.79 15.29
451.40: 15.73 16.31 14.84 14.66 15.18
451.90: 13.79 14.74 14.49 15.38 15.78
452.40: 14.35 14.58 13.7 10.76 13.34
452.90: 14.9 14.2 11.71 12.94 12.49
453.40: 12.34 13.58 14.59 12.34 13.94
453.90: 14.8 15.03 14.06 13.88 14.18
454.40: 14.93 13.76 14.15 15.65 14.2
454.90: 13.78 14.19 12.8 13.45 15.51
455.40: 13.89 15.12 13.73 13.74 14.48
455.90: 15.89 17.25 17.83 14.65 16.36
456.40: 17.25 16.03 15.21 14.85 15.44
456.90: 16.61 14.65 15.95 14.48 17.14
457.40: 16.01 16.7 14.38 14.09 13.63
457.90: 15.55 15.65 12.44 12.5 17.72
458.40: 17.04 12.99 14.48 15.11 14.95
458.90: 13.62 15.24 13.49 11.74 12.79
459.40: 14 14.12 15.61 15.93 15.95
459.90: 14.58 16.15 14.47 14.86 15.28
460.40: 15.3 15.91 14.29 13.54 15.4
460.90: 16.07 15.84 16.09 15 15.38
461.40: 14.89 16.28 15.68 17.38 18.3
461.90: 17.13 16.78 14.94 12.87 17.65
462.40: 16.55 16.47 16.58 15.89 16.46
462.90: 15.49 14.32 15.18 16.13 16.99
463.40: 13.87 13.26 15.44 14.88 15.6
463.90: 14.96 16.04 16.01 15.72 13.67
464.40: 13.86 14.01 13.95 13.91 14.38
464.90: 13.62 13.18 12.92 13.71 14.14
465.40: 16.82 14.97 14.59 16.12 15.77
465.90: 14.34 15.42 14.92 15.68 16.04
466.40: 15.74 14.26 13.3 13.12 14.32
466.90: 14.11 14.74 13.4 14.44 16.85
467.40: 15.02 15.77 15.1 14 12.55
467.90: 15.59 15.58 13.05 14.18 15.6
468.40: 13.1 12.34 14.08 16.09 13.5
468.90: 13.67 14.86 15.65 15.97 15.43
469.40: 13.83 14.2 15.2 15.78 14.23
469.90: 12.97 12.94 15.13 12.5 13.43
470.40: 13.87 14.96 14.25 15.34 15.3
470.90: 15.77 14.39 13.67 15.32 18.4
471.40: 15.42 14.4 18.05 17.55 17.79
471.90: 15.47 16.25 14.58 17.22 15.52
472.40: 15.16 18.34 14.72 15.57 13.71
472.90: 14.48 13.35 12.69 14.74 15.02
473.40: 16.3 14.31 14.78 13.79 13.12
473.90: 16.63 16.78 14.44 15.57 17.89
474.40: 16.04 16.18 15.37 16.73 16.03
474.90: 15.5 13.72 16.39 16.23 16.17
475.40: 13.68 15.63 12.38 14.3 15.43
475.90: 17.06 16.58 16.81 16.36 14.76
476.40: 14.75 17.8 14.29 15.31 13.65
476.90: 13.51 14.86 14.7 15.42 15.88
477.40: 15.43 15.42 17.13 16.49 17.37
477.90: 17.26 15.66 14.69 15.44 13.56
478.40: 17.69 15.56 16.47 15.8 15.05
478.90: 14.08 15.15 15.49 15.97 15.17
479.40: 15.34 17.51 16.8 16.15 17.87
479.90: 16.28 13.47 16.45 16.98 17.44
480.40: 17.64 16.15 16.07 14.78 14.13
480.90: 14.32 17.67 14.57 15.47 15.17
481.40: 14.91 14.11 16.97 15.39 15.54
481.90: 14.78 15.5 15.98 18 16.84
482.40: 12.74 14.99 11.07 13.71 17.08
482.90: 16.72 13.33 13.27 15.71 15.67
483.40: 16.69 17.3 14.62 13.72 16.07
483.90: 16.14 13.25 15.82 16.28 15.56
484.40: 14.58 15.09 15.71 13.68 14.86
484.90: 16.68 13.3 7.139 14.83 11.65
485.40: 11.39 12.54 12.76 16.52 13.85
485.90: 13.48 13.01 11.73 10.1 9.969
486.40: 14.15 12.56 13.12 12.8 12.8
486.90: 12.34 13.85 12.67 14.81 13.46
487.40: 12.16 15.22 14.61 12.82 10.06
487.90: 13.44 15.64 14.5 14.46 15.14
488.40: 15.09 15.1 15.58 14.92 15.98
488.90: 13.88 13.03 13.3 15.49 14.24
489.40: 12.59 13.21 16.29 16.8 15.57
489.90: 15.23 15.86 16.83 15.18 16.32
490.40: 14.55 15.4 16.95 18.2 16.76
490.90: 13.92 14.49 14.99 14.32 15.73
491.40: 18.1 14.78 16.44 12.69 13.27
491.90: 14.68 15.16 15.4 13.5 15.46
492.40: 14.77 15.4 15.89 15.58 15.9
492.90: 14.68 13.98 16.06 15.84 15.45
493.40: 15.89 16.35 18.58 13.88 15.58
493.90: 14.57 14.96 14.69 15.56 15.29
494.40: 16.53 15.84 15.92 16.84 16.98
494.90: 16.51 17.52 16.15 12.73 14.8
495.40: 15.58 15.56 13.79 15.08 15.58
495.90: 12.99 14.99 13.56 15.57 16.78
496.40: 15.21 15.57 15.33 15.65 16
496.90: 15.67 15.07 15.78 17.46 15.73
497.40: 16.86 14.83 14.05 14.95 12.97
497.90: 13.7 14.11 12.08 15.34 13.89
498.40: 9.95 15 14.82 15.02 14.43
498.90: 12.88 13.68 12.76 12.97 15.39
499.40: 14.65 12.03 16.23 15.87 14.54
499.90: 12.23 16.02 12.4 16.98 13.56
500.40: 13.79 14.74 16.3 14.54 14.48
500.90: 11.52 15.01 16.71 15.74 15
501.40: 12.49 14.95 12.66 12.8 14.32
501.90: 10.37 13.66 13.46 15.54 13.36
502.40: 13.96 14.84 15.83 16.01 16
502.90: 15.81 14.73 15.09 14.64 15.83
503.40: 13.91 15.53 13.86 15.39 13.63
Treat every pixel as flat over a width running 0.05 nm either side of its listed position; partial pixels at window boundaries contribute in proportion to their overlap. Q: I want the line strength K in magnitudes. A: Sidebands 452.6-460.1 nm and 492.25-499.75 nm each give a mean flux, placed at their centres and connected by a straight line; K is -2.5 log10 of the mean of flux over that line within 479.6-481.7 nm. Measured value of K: -0.07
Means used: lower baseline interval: 14.6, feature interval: 15.8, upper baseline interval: 15.1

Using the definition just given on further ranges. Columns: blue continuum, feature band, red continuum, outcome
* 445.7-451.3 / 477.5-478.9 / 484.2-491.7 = -0.113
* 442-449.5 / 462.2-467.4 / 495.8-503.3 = -0.055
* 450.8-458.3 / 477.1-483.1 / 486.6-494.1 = -0.059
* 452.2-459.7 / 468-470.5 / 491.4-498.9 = 0.034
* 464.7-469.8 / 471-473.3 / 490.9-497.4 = -0.056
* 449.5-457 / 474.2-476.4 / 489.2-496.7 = -0.041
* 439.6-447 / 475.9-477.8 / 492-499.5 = -0.081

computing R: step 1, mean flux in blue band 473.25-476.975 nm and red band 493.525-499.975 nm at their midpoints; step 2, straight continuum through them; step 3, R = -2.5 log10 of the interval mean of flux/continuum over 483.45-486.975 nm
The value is 0.111 mag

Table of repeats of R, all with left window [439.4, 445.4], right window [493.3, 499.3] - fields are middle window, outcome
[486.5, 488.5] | 0.09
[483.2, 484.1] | -0.06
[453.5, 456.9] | -0.07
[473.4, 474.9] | -0.09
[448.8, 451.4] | -0.12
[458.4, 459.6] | -0.01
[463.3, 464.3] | -0.08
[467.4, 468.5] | -0.02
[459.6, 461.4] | -0.10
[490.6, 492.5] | -0.02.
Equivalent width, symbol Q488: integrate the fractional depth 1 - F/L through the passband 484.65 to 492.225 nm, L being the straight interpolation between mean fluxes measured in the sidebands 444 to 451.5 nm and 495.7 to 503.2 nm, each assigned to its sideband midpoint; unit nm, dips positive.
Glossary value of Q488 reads 0.18 nm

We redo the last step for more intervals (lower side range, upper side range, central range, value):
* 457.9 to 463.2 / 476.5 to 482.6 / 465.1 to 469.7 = 0.209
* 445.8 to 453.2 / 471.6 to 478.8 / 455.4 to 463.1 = -0.178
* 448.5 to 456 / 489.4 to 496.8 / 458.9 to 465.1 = -0.156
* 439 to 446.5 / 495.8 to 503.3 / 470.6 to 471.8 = -0.159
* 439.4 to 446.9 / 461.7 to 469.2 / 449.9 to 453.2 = -0.216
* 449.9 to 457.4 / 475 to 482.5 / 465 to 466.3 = 0.024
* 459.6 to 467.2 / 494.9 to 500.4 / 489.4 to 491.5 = -0.122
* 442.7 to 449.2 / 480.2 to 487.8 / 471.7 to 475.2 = -0.275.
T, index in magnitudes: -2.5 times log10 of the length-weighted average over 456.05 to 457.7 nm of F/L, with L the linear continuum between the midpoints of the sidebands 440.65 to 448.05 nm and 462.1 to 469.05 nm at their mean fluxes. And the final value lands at -0.102 mag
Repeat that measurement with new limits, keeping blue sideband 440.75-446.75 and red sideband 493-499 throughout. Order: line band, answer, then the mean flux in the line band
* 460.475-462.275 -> -0.12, 15.7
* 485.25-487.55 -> 0.15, 12.9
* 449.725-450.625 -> -0.11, 15.3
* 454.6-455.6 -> -0.03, 14.3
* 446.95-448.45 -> -0.09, 14.8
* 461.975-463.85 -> -0.10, 15.5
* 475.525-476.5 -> -0.07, 15.5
